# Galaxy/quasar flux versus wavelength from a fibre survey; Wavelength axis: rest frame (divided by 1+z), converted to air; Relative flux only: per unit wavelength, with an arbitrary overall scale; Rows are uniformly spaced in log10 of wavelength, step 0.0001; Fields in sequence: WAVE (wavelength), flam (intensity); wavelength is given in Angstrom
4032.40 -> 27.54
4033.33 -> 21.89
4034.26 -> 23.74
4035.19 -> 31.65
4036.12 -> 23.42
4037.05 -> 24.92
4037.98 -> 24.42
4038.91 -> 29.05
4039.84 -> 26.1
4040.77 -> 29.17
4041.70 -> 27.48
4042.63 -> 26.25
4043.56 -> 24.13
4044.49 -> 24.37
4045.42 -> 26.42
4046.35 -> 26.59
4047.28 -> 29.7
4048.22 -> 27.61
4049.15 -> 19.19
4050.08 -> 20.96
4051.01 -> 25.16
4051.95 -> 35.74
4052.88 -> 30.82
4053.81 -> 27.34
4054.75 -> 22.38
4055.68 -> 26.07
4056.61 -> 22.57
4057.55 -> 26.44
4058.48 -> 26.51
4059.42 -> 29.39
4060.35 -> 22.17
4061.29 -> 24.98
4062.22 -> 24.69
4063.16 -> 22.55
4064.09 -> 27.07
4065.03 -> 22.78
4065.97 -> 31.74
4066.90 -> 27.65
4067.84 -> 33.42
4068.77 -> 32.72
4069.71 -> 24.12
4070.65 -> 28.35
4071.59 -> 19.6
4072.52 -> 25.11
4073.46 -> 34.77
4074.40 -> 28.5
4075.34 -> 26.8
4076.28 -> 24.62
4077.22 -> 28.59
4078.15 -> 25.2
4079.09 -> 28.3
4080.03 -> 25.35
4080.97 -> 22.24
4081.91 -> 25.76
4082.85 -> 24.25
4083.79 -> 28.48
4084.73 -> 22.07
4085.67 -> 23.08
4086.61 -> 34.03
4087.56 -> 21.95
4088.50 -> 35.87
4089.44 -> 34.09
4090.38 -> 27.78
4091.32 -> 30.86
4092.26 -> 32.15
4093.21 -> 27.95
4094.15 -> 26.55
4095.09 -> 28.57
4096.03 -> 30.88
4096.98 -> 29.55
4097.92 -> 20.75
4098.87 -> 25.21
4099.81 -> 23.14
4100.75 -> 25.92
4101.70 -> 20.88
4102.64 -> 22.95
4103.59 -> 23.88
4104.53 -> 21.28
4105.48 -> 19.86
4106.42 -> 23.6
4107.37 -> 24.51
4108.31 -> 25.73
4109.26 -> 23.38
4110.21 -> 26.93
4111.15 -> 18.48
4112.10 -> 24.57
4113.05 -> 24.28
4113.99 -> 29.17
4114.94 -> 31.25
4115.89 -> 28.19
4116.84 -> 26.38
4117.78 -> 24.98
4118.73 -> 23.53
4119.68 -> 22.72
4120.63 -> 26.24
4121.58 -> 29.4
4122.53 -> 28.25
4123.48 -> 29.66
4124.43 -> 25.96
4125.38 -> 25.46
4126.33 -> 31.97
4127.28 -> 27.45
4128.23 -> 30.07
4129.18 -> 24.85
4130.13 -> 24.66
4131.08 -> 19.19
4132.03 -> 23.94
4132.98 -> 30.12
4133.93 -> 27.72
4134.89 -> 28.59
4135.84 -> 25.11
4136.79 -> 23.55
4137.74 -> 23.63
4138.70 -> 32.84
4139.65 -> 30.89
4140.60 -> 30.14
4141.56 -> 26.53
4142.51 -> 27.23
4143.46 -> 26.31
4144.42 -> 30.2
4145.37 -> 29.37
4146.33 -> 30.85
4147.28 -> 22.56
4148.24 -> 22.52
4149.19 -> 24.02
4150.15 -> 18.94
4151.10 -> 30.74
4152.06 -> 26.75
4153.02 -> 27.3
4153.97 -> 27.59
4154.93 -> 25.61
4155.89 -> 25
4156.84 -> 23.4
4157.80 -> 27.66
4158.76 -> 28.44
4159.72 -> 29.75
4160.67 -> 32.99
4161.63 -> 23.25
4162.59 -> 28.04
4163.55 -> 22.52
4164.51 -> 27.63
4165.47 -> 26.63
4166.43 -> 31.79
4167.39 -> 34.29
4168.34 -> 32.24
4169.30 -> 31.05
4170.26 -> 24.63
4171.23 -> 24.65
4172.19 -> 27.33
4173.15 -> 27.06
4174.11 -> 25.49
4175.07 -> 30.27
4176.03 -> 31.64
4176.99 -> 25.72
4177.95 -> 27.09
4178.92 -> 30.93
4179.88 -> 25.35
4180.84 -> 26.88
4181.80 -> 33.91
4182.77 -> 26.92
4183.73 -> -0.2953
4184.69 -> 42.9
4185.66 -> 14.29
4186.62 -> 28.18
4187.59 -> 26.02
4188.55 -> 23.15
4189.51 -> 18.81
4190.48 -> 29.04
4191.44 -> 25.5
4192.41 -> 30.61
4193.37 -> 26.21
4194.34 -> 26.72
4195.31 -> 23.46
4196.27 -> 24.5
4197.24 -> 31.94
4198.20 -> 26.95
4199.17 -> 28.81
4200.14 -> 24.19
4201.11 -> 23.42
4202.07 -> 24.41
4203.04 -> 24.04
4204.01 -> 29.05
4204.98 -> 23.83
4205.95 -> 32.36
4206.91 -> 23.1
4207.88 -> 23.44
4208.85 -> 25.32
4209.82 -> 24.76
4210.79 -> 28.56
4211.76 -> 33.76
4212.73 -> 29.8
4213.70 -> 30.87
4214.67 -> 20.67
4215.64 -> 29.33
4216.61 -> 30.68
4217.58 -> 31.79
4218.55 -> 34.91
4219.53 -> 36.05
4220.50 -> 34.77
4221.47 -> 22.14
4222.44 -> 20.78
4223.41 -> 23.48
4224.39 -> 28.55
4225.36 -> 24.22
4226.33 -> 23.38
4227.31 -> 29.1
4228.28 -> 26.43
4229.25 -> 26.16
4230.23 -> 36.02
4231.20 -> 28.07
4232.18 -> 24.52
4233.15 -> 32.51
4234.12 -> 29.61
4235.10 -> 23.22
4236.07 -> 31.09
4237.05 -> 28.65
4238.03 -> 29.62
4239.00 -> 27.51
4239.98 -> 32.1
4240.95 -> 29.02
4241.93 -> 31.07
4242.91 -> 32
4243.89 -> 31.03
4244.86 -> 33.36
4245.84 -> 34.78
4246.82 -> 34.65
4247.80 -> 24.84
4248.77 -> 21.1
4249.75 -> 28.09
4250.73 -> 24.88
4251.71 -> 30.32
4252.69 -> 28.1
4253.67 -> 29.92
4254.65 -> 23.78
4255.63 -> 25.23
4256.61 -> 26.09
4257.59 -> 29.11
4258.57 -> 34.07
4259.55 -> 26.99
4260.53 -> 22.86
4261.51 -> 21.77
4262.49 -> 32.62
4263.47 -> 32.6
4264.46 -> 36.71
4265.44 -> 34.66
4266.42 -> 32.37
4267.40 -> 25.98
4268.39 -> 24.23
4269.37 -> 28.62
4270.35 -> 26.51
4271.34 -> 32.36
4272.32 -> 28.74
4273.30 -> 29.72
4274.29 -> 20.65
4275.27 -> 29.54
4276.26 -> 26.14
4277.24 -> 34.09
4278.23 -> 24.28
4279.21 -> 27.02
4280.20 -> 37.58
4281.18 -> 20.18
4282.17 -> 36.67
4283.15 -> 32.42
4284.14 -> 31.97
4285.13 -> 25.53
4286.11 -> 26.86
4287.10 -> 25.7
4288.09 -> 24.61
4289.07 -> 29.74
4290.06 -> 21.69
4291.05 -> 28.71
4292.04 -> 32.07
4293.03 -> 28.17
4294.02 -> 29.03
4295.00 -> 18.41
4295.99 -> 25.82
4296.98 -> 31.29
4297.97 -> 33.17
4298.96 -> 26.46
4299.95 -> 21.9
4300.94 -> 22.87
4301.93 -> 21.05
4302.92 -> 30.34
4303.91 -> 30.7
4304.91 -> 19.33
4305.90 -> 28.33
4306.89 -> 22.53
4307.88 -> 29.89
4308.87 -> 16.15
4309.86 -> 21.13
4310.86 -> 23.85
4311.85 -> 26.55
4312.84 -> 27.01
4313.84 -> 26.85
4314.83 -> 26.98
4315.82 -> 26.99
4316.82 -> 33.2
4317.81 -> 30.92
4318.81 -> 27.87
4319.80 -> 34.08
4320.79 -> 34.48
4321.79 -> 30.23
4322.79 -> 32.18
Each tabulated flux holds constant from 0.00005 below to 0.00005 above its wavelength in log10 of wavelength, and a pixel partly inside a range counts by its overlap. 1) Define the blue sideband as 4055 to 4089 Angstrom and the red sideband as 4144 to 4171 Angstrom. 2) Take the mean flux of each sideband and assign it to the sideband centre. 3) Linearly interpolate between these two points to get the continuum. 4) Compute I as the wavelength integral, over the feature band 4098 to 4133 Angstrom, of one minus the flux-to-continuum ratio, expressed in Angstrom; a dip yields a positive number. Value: 2.2 Angstrom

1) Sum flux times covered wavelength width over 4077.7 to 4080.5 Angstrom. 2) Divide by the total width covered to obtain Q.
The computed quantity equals 26.3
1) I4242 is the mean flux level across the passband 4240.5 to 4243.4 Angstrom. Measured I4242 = 30.6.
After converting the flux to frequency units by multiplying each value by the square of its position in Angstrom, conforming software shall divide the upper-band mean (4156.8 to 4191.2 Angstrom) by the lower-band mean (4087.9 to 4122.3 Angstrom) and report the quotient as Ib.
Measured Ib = 1.1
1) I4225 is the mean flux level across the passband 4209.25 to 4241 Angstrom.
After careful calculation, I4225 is 28.5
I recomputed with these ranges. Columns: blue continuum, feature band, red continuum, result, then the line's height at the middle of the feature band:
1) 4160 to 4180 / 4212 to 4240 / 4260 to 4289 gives 0.0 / 28.5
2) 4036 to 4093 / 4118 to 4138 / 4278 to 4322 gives 0.5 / 27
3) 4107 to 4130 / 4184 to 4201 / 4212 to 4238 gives 1.0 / 27.8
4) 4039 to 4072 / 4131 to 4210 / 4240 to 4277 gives 3.2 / 27.8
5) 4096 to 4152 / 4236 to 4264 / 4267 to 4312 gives -2.3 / 26.7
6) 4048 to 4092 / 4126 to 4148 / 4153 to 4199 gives -0.3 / 26.9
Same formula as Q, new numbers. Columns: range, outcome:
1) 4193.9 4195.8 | 25.1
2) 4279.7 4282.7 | 31.5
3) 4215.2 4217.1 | 30.1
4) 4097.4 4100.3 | 23.2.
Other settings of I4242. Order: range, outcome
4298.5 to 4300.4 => 24.2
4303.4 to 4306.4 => 26.1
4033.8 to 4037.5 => 25.9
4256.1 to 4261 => 27.8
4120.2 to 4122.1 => 27.8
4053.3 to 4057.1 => 24.7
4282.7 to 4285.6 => 29.9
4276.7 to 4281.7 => 28.7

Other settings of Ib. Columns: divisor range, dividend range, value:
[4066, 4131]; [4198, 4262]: 1.12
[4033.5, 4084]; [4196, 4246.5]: 1.16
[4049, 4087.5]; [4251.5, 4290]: 1.19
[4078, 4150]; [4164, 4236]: 1.08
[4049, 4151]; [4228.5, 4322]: 1.16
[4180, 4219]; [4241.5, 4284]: 1.13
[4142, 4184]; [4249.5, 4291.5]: 1.11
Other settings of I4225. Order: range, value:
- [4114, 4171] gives 27.2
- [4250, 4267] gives 28.9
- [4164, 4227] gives 27.1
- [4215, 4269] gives 28.8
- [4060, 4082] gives 26.6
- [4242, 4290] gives 28.7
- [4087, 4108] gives 26.3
